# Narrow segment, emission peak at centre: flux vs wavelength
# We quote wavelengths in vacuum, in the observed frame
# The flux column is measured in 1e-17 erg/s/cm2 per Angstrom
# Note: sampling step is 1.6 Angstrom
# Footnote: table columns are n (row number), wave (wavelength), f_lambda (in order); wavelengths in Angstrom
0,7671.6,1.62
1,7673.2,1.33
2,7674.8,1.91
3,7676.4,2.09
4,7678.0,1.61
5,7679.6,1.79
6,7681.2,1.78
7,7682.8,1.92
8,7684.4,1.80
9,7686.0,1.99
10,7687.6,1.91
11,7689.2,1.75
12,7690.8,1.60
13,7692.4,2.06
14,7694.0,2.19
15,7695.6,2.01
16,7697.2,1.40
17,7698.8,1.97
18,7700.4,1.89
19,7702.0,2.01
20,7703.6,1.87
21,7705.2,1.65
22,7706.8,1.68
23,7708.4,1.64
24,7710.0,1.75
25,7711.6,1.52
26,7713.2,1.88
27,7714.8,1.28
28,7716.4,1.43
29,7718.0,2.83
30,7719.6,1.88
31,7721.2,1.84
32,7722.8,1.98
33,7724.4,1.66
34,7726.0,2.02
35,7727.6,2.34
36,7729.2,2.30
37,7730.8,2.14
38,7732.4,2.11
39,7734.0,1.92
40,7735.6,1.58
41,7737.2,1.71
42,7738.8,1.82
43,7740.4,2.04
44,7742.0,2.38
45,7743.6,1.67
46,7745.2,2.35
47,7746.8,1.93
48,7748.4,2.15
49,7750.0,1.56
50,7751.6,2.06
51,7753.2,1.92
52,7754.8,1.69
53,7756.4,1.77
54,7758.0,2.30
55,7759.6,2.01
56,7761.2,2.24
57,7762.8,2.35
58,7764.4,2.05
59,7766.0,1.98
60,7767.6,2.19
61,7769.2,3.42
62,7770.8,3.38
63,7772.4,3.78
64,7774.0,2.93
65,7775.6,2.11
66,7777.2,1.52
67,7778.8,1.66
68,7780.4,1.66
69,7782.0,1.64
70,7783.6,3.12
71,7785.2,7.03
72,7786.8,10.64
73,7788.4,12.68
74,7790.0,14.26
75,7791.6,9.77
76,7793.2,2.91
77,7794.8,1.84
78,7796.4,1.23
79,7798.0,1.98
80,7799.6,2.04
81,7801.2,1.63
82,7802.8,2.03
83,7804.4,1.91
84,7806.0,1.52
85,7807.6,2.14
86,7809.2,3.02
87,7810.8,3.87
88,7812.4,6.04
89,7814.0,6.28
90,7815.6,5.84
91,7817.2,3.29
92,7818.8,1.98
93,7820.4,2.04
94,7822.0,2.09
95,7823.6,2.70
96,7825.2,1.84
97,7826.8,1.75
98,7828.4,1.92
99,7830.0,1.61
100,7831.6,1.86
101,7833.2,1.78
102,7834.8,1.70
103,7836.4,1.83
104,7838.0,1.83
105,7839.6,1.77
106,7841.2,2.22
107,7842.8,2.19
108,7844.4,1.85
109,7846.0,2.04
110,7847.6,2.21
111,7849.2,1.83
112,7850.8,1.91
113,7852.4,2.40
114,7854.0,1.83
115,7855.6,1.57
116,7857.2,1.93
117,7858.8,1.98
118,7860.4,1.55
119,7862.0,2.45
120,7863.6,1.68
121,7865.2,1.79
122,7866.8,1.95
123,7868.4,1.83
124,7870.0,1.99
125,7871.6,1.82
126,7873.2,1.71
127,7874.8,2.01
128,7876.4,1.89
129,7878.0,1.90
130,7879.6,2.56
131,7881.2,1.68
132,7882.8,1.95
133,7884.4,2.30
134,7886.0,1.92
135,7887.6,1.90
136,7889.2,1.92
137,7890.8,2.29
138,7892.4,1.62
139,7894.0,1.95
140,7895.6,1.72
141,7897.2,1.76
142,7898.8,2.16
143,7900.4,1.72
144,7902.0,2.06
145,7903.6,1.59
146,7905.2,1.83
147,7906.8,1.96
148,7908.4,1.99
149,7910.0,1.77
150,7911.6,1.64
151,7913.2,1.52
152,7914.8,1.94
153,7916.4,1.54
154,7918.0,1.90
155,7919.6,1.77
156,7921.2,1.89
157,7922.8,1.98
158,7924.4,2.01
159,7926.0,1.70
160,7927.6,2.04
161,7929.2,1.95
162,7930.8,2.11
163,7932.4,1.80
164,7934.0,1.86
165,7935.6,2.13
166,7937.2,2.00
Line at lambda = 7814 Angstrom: [N II]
